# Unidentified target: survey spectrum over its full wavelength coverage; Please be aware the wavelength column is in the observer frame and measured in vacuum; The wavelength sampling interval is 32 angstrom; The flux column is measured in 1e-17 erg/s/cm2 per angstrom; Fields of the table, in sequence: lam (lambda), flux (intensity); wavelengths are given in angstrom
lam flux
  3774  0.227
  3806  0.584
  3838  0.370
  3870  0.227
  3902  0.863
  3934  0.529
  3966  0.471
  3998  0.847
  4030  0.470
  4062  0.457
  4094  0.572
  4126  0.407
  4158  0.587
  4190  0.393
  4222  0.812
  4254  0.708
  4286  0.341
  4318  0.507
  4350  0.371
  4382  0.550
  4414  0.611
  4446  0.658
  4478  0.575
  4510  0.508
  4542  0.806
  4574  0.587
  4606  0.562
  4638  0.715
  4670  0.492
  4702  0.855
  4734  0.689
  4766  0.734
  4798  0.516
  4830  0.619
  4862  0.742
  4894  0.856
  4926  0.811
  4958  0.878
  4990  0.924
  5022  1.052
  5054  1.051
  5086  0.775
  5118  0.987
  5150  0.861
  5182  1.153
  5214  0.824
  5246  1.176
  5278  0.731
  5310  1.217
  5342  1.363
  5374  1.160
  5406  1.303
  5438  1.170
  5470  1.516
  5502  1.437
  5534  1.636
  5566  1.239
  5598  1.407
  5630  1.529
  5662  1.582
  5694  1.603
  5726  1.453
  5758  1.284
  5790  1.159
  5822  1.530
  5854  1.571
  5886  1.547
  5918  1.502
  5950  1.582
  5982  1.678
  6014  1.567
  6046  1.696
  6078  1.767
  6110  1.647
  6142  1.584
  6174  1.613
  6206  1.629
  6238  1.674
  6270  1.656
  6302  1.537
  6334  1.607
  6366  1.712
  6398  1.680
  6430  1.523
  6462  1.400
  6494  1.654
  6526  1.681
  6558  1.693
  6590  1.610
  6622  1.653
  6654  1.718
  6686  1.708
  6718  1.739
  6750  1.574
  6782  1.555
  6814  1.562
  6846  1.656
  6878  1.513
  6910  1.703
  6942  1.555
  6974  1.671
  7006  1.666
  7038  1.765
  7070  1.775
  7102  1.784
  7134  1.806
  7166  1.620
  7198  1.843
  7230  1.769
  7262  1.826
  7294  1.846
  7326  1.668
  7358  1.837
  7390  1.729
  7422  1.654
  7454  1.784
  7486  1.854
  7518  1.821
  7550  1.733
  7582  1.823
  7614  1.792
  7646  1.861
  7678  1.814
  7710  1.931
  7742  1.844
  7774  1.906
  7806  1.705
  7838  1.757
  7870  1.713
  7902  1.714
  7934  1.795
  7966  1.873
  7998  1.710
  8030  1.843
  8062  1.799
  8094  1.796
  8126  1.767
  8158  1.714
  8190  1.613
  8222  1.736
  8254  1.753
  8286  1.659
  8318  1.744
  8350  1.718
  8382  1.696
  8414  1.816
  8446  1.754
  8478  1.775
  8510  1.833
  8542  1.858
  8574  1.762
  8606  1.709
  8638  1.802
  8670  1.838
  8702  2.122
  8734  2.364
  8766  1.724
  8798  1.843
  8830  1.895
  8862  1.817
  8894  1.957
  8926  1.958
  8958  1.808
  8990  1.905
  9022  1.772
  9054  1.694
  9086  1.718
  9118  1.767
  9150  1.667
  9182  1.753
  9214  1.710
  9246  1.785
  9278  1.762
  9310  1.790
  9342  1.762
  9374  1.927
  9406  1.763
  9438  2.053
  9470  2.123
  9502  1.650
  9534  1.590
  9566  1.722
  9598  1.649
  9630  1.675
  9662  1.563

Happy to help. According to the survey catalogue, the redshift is 0.327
